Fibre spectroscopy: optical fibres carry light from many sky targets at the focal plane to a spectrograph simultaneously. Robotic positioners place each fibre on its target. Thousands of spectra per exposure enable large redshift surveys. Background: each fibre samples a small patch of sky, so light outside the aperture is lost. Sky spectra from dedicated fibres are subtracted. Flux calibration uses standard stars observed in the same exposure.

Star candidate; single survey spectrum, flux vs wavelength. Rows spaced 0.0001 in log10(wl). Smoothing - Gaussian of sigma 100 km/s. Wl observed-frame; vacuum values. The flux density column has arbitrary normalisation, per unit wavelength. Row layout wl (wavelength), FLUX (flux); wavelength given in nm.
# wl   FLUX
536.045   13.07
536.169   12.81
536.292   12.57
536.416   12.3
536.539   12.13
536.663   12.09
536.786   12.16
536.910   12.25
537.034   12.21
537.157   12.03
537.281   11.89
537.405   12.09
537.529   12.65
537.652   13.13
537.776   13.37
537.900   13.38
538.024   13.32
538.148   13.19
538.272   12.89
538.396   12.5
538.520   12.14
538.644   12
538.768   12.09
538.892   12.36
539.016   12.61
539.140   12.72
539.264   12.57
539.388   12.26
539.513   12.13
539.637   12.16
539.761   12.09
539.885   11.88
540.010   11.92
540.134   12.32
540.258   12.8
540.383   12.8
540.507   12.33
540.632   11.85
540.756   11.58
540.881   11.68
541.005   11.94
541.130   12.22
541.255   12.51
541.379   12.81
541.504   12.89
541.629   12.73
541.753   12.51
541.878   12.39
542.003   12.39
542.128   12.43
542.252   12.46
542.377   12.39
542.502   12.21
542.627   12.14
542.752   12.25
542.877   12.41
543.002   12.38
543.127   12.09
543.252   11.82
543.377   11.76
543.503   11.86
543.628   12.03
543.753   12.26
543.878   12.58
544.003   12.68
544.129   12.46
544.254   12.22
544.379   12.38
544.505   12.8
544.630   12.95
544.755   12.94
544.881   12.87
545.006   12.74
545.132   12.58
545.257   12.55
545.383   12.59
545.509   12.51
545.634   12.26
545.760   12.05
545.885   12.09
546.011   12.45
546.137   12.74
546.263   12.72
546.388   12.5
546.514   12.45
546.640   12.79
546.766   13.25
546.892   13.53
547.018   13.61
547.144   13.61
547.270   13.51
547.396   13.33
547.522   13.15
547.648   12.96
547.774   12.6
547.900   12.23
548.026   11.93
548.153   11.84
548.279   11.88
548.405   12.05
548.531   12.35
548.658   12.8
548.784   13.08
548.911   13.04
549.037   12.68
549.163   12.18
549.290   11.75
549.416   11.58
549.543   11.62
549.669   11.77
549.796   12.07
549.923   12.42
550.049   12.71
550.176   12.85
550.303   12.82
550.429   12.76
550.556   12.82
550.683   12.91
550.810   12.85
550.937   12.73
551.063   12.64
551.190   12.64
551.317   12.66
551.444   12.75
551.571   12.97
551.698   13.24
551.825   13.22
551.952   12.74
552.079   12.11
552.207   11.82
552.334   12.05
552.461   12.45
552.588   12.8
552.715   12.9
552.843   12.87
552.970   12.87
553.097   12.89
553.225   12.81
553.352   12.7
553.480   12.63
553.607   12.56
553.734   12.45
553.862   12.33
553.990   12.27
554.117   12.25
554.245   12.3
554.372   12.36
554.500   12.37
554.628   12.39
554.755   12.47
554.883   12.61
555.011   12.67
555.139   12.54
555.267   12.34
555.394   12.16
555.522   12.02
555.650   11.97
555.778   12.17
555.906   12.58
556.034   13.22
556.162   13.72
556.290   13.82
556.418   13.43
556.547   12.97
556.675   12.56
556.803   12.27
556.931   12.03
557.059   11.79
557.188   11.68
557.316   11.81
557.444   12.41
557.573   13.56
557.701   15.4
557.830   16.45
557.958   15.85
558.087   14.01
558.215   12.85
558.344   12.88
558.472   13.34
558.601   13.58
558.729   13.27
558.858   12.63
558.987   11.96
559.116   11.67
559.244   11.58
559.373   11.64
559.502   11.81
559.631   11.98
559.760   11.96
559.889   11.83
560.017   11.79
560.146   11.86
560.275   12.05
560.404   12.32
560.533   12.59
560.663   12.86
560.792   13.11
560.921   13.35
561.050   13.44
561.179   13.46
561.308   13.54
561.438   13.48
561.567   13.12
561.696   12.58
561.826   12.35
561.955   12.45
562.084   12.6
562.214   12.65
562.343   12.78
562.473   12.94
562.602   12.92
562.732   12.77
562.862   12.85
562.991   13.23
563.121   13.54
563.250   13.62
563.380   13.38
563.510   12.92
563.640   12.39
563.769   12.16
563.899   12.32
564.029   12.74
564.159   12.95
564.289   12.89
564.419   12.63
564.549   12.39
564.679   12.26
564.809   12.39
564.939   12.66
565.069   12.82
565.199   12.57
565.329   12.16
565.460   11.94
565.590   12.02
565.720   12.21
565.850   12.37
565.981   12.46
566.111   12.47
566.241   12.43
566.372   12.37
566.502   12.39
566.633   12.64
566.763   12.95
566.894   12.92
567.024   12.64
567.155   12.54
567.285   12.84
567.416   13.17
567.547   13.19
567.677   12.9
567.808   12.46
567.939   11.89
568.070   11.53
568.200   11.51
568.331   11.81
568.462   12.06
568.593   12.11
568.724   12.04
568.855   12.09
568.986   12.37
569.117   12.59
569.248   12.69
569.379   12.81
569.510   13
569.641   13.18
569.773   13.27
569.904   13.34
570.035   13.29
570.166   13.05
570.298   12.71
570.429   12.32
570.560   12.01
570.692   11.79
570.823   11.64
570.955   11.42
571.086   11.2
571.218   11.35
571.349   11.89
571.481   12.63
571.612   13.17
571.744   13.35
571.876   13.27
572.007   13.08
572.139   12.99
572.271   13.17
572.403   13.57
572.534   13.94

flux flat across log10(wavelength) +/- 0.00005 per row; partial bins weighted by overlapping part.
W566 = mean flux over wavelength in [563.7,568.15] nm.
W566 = 12.5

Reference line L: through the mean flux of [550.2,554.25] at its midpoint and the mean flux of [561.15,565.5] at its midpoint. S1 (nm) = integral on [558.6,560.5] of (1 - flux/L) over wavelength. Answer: 0.10 nm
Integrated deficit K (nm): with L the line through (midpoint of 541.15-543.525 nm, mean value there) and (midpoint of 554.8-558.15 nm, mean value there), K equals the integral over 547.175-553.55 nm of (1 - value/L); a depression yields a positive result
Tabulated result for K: 0.06 nm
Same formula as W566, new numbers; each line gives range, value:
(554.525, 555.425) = 12.5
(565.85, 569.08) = 12.4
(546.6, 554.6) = 12.6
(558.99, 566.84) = 12.6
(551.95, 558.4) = 12.8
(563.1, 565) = 12.7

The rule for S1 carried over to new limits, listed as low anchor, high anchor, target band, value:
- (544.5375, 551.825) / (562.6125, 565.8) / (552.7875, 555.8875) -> 0.05 nm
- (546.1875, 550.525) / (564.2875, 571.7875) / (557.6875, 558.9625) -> -0.14 nm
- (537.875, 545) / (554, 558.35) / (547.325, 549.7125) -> 0.05 nm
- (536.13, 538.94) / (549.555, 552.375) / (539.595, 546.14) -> 0.10 nm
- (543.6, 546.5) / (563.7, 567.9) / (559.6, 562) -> -0.02 nm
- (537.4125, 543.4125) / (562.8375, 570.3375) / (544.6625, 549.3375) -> -0.08 nm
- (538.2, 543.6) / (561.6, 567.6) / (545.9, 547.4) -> -0.08 nm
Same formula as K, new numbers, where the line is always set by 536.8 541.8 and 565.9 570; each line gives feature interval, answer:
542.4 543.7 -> 0.03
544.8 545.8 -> -0.01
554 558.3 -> -0.13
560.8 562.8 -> -0.07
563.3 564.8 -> -0.01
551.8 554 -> -0.02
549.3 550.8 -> 0.01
